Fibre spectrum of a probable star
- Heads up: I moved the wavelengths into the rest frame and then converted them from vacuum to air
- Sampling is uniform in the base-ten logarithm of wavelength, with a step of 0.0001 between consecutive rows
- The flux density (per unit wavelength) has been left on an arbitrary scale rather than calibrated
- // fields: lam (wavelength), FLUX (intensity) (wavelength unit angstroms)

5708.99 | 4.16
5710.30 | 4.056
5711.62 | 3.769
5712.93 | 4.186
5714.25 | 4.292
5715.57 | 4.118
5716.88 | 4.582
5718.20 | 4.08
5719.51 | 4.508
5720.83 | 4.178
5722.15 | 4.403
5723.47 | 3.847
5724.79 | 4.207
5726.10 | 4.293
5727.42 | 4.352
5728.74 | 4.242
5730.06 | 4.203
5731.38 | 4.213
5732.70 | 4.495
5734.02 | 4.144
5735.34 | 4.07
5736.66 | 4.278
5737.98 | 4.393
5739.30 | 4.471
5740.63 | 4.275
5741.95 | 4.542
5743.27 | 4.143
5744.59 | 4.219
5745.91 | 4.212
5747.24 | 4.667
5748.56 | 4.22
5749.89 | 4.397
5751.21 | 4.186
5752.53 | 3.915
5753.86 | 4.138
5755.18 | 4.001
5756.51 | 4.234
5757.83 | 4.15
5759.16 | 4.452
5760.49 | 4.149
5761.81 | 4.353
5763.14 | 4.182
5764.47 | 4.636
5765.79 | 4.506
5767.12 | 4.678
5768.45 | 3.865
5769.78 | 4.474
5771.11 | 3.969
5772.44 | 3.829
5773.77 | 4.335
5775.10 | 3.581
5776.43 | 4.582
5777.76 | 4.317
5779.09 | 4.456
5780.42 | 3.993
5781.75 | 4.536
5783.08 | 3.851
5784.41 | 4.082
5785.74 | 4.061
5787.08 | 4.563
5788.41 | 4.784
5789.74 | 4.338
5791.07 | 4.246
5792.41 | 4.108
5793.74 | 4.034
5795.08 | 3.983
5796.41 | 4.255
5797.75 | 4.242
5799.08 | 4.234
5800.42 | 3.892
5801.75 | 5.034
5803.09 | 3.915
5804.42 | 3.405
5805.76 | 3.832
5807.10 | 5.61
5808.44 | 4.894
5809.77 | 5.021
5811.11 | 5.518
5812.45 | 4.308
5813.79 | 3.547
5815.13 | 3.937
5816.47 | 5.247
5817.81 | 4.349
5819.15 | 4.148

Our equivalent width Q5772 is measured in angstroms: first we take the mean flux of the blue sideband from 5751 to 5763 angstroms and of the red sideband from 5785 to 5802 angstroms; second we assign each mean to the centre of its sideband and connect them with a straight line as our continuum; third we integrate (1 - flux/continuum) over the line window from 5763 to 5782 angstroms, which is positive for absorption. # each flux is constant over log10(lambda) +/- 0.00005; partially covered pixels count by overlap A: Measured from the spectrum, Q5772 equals -0.2 angstroms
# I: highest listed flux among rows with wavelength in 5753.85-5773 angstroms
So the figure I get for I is 4.678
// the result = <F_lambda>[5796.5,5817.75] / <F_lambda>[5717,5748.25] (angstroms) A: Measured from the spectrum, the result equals 1.03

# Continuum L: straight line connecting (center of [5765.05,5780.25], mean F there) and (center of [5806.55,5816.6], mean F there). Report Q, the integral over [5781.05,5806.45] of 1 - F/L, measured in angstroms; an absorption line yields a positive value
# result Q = 1.8 angstroms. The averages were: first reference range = 4.23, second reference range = 4.72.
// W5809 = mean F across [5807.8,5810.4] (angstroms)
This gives 4.97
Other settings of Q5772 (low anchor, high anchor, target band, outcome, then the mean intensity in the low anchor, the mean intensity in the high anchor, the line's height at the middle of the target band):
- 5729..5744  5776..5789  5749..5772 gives 0.30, 4.29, 4.32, 4.3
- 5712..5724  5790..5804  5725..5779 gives -0.59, 4.24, 4.19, 4.21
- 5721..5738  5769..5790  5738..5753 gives -0.25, 4.23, 4.23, 4.23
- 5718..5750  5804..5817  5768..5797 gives 1.65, 4.28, 4.54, 4.45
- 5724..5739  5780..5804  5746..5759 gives 0.09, 4.27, 4.23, 4.25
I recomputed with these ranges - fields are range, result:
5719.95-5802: 5.034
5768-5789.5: 4.784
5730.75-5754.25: 4.667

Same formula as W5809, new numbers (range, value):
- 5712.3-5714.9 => 4.23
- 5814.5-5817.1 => 4.59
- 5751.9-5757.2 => 4.07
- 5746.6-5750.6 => 4.43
